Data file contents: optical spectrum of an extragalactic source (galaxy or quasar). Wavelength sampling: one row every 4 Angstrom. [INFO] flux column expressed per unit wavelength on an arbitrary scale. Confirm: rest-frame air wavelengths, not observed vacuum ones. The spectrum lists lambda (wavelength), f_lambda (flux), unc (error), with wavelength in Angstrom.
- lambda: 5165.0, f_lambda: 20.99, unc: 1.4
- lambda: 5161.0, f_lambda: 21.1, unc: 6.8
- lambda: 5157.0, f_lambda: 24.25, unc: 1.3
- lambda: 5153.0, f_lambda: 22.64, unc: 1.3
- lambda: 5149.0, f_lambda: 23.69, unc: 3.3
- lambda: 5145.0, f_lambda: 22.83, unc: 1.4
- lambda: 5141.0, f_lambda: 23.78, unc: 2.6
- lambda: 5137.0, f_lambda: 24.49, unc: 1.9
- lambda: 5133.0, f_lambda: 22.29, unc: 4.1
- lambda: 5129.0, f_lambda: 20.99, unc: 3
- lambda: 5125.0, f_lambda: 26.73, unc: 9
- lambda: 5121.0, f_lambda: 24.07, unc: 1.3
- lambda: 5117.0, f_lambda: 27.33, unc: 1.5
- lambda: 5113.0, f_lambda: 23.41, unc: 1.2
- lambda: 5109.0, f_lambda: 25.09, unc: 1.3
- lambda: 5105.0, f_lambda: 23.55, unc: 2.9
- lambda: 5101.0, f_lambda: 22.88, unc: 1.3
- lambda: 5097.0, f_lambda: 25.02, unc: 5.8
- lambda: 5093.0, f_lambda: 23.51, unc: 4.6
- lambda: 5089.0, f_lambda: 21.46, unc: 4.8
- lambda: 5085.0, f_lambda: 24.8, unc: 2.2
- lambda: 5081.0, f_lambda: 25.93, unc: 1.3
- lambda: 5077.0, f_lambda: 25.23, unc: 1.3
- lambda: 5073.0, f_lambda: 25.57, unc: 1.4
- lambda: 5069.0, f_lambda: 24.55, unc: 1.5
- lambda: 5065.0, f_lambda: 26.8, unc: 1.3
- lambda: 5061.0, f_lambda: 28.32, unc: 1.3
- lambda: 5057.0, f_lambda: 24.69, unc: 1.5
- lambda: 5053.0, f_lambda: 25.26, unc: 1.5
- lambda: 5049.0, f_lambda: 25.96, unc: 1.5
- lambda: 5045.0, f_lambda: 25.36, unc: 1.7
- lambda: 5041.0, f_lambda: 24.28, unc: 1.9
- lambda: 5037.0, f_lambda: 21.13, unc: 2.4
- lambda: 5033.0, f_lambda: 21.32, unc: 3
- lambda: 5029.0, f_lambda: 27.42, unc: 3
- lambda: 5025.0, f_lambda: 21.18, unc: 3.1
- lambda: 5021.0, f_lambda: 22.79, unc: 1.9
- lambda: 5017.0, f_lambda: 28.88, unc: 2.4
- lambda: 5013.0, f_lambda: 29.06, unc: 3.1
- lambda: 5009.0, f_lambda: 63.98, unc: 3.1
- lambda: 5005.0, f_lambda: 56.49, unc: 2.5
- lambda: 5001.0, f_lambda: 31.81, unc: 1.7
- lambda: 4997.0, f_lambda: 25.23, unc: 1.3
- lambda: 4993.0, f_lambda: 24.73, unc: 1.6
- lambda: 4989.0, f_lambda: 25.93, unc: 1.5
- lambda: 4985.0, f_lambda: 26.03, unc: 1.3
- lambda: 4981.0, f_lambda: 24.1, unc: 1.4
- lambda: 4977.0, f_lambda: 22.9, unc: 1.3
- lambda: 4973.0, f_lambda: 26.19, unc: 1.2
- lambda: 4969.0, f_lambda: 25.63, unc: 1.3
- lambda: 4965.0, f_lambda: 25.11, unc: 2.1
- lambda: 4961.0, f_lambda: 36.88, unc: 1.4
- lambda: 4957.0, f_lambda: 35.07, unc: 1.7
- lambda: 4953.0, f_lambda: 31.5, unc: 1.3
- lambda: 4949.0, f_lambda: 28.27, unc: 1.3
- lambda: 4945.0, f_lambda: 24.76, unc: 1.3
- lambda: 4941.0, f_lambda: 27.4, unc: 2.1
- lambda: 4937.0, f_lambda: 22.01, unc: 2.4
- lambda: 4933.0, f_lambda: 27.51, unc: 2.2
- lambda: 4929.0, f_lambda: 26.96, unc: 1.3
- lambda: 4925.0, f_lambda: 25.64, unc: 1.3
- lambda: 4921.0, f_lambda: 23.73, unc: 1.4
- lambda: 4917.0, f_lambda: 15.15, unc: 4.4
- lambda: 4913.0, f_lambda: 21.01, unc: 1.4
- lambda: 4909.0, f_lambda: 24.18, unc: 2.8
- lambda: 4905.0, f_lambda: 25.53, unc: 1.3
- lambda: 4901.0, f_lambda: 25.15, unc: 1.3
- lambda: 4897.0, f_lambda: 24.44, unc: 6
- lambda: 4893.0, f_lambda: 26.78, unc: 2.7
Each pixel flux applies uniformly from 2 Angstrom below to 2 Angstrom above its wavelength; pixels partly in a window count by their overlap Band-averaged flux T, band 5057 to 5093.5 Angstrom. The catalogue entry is 25.2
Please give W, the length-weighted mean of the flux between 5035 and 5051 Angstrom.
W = 24.2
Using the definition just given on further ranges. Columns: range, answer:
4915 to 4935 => 23.8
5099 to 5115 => 23.7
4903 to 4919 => 21.5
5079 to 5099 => 24.1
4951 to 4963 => 34.5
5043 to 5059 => 25.3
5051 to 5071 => 25.9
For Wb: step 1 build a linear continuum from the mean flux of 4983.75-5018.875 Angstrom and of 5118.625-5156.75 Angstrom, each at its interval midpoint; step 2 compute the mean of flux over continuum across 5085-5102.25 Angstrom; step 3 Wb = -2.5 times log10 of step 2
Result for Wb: 0.164 mag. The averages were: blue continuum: 34.9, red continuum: 23.6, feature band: 23.4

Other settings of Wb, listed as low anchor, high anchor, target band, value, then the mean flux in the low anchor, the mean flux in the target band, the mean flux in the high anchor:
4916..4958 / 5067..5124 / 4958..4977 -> -0.093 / 26.2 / 28.2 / 24.5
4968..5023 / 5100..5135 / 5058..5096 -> 0.055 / 31.1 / 25.1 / 24.1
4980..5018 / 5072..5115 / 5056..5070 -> 0.043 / 34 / 26.3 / 24.2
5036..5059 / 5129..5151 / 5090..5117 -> -0.015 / 24.6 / 24.1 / 23.2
